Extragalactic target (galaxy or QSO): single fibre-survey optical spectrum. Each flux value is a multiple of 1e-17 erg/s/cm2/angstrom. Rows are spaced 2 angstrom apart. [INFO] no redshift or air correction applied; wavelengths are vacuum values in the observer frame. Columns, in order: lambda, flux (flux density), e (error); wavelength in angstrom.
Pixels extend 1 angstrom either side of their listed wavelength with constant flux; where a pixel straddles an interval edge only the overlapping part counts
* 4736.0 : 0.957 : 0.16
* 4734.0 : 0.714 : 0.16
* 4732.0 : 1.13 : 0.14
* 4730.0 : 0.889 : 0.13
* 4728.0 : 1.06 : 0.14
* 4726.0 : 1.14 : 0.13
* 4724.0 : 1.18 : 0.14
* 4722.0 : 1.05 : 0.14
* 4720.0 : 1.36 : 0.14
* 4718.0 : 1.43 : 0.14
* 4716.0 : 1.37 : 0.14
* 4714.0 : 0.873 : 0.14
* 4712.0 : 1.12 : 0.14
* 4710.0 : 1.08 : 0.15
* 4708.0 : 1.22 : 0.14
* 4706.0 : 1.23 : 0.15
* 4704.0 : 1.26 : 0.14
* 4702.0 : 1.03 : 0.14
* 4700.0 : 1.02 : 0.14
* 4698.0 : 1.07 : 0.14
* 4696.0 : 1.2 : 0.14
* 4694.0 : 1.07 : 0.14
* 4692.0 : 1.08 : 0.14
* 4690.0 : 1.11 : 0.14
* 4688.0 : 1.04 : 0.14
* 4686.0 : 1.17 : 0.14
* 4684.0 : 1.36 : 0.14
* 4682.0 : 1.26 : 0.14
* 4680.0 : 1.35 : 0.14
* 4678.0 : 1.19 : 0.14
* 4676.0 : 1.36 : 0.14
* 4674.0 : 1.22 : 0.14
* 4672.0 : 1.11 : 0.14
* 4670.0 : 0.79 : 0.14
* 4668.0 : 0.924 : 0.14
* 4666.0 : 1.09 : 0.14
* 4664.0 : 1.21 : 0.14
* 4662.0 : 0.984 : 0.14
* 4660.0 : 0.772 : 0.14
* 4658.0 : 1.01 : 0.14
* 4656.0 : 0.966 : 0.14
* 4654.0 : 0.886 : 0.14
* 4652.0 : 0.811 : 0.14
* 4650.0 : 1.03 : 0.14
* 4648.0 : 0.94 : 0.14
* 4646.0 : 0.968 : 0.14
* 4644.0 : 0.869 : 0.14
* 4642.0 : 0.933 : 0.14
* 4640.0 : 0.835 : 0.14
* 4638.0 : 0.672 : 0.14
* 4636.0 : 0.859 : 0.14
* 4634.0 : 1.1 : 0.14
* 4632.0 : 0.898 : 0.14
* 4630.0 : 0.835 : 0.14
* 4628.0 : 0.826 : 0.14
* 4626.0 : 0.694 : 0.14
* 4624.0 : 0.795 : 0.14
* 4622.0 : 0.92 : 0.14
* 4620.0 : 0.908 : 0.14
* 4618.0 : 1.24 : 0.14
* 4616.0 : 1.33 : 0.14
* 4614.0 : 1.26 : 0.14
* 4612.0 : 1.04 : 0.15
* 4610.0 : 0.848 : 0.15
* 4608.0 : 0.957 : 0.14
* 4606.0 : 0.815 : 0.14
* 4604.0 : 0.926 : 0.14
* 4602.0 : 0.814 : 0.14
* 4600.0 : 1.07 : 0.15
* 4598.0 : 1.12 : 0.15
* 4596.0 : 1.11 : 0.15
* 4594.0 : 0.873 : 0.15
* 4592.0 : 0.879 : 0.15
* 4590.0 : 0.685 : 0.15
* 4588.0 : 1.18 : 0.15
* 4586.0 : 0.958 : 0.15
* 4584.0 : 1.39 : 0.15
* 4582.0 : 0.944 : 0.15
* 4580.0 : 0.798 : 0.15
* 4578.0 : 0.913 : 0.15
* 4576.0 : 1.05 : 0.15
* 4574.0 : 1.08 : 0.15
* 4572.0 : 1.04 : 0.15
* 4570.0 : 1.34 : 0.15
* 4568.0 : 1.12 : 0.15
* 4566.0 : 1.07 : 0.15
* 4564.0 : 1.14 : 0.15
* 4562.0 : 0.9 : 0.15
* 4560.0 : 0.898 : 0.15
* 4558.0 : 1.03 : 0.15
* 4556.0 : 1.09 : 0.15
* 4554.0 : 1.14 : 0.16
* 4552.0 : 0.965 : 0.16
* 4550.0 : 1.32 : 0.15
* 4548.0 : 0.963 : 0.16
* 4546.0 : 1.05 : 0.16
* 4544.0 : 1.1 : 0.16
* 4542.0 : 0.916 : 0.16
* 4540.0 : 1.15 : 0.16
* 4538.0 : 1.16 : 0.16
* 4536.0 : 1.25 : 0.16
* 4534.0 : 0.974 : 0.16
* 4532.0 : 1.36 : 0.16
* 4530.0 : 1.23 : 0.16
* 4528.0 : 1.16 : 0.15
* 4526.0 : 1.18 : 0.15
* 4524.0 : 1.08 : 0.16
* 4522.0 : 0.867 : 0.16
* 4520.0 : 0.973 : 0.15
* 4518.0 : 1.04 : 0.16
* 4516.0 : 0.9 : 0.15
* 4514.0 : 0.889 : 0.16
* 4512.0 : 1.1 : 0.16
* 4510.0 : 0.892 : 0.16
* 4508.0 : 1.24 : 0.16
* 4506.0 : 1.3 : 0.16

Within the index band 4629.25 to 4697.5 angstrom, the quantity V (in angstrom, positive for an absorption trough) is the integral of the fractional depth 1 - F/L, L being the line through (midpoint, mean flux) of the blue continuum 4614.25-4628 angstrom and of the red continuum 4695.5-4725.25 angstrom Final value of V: 2.92 angstrom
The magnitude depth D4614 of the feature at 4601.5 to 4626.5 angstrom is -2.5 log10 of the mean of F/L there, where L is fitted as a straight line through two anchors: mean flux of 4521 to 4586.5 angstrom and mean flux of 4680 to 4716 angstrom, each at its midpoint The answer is 0.139 mag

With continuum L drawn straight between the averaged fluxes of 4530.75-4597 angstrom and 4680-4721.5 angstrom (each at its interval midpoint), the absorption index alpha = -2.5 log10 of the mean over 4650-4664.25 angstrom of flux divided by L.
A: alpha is 0.20 mag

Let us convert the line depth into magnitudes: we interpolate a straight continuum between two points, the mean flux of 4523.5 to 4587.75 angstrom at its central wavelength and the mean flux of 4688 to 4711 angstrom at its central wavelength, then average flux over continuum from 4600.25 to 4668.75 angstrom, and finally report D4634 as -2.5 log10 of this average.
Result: 0.174 mag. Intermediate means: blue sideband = 1.09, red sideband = 1.12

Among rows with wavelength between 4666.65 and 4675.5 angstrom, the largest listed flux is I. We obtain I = 1.22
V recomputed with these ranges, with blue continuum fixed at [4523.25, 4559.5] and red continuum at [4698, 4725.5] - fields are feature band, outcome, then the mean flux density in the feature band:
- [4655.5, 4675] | 2.44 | 1.01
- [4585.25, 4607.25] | 3.57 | 0.948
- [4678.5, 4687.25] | -0.87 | 1.27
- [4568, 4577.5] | 0.08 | 1.12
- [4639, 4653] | 2.86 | 0.912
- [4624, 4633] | 2.60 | 0.811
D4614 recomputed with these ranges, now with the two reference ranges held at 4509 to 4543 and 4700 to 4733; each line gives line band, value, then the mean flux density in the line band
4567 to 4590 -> 0.032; 1.06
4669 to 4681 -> -0.038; 1.17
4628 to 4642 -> 0.269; 0.868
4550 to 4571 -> 0.000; 1.08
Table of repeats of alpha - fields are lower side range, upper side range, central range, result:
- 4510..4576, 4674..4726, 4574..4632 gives 0.15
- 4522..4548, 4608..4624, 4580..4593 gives 0.09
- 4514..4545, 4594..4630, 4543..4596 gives -0.01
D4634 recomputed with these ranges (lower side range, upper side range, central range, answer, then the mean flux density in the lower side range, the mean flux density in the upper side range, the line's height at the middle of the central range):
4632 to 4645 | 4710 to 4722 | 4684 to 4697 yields -0.03 mag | 0.88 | 1.2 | 1.1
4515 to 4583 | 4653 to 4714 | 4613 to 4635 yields 0.11 mag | 1.06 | 1.1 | 1.09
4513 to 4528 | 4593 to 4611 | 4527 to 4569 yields -0.12 mag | 1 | 0.948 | 0.983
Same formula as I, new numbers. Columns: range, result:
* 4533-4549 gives 1.25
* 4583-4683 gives 1.39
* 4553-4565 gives 1.14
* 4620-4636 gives 1.1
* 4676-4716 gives 1.37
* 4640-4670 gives 1.21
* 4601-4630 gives 1.33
